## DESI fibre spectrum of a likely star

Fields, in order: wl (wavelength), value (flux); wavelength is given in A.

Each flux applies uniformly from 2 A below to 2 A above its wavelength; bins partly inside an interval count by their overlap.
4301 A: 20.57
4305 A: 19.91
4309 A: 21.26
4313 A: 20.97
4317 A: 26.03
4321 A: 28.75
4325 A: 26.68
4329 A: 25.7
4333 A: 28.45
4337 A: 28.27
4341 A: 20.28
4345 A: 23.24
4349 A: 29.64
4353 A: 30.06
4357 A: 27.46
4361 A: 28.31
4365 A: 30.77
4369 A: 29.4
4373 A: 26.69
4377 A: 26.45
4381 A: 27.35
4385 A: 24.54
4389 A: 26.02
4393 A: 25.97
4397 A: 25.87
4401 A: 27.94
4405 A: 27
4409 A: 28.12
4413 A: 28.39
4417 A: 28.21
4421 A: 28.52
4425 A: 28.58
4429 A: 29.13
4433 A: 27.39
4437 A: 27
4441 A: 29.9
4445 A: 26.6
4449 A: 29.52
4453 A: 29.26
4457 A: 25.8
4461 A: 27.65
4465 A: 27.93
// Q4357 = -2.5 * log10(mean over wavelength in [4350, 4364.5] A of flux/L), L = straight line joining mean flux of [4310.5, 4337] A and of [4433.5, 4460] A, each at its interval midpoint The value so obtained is -0.09 mag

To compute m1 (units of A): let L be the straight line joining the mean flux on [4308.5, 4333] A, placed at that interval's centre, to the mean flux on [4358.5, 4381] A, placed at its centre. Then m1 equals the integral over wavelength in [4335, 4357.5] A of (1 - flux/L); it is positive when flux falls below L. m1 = 0.4 A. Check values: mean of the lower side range 25.4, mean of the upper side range 28.2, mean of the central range 26.4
